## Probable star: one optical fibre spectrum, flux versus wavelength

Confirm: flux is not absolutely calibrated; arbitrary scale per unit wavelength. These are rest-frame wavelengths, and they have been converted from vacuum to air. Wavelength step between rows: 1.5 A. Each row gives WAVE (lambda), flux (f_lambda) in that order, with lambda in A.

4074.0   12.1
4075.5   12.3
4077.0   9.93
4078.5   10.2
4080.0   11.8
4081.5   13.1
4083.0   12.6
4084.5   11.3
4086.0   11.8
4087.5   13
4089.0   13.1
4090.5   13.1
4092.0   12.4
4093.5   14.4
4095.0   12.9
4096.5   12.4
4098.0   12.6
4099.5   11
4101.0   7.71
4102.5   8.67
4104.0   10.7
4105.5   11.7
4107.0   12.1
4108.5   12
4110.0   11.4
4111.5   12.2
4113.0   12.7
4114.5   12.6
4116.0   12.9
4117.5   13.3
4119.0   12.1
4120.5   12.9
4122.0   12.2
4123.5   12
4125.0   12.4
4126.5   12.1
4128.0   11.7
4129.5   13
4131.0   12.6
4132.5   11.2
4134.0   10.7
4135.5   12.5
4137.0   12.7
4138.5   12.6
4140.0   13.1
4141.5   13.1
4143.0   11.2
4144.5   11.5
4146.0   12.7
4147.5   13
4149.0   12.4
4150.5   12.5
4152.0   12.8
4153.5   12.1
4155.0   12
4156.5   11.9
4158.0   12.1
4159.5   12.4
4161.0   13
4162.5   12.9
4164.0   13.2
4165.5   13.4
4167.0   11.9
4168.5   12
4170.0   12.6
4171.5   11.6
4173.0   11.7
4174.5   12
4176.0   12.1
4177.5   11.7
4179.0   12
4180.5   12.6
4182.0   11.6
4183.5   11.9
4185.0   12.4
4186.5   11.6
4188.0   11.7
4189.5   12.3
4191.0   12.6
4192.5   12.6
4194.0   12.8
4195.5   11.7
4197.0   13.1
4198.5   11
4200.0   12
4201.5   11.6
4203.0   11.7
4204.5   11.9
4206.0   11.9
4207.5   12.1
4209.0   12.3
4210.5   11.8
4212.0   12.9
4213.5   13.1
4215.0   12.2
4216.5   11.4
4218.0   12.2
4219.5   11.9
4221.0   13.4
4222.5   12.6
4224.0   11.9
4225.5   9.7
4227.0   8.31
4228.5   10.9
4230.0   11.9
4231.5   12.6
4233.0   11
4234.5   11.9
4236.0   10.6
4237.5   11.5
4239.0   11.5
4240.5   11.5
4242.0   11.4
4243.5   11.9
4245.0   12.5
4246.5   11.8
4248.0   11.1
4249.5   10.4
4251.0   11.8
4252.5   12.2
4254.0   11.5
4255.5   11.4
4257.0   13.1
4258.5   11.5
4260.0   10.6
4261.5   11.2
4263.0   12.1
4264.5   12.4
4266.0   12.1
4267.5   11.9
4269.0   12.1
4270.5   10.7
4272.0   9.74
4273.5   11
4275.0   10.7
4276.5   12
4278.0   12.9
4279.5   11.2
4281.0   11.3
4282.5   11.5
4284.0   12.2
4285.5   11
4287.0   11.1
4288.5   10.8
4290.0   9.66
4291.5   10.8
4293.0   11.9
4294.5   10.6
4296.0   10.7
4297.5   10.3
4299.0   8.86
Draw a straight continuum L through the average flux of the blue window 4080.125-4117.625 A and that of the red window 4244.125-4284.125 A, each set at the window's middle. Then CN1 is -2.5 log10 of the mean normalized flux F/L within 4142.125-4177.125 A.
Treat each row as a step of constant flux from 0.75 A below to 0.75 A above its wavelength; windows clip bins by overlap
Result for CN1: -0.04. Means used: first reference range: 12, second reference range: 11.6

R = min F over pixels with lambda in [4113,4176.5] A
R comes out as 10.7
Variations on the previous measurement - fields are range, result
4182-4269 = 8.31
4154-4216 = 11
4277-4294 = 9.66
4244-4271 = 10.4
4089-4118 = 7.71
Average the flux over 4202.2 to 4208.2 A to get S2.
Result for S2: 11.9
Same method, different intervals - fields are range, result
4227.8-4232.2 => 11.8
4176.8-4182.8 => 12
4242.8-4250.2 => 11.5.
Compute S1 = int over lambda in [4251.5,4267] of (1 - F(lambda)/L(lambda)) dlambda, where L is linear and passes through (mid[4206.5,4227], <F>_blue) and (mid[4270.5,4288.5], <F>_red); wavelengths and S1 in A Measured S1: -0.4 A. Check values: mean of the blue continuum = 12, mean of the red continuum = 11.3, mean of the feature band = 11.8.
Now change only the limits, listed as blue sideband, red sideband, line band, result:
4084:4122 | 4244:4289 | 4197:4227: -0.5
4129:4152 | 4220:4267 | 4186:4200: -0.3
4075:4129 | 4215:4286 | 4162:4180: -0.7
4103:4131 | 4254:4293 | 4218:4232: 0.2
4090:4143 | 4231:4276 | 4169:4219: -1.3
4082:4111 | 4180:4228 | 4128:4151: -0.8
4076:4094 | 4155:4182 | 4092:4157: 0.7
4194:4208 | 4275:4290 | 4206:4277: 0.3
